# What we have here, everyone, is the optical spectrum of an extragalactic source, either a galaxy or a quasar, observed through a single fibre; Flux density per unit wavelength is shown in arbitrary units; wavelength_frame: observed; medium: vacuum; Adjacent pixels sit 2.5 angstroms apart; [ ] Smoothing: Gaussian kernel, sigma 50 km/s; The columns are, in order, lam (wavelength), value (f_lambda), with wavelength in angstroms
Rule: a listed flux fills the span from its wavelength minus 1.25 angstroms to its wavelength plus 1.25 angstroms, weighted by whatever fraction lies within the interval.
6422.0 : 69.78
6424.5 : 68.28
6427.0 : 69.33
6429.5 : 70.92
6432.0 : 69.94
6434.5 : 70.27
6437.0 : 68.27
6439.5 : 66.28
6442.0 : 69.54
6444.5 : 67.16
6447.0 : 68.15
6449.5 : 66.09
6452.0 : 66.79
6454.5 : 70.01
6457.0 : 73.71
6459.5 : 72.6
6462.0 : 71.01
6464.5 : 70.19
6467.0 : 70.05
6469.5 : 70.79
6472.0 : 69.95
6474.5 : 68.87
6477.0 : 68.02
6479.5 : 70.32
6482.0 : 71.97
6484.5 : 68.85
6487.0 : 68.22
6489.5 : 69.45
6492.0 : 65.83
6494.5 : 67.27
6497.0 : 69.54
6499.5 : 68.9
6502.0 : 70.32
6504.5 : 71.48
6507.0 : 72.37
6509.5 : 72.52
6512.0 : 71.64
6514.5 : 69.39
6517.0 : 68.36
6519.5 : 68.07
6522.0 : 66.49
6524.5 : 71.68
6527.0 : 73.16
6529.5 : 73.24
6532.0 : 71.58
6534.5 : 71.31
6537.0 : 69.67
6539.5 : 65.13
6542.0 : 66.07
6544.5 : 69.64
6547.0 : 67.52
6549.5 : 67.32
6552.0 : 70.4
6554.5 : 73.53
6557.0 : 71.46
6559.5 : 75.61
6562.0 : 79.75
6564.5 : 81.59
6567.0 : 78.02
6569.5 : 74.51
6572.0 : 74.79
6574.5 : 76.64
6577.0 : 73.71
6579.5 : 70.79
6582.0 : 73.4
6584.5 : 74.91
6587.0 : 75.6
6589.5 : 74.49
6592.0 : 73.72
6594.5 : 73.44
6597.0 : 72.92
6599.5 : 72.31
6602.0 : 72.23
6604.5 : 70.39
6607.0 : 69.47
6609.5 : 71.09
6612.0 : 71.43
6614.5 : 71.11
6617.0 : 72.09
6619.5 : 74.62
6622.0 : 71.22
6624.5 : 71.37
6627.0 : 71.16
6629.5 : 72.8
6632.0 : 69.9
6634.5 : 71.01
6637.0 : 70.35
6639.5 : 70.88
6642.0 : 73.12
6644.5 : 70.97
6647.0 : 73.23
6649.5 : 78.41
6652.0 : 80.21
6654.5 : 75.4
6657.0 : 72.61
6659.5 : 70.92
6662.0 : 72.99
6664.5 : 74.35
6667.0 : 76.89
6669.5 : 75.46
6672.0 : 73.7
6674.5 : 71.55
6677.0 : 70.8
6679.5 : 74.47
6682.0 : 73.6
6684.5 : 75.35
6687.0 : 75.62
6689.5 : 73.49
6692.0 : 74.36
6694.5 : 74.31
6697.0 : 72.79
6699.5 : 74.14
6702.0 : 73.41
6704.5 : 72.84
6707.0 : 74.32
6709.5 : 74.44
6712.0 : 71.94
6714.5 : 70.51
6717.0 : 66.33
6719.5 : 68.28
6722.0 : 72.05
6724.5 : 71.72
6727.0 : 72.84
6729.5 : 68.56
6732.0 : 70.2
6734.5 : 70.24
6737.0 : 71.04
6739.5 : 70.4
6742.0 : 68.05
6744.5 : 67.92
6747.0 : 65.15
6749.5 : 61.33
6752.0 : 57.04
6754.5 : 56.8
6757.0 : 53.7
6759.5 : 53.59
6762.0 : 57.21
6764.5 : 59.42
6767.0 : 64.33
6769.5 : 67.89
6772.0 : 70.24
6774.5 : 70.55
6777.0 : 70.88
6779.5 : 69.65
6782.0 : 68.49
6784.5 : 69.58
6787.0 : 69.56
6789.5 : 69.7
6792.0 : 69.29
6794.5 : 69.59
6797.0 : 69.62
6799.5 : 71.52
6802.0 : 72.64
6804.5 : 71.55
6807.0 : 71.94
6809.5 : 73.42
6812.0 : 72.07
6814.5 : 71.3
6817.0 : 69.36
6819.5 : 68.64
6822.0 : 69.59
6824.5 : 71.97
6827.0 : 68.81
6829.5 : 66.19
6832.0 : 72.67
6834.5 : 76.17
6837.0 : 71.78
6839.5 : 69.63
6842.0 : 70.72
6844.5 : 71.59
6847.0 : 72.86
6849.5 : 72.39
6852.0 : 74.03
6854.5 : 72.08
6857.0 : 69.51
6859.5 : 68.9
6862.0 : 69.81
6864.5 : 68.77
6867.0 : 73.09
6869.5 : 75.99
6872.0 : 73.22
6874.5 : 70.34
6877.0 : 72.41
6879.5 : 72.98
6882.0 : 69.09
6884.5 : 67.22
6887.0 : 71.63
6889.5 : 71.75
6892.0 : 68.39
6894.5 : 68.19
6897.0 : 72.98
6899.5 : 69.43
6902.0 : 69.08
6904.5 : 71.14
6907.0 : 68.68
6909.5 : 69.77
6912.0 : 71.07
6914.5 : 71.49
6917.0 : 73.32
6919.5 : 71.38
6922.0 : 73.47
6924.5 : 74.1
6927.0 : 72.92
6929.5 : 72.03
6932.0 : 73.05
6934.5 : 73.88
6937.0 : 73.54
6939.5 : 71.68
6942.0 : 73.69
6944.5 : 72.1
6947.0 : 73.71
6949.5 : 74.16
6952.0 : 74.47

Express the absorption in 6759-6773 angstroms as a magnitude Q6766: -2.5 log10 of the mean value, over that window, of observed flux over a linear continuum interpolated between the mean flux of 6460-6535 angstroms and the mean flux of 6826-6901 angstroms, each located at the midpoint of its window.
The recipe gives 0.137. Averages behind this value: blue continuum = 70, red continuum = 71.1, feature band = 62.4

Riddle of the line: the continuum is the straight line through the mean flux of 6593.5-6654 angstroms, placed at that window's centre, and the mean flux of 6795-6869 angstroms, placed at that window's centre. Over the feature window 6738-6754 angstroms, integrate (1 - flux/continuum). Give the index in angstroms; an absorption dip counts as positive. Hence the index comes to 1.6 angstroms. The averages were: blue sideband 72.4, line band 64.7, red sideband 71.2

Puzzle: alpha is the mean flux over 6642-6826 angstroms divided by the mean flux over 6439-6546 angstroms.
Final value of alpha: 1.0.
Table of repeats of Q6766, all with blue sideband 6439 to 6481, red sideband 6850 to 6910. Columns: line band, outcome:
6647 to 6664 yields -0.07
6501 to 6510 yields -0.03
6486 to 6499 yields 0.02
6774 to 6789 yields 0.01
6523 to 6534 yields -0.04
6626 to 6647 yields -0.02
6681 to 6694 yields -0.06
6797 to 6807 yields -0.02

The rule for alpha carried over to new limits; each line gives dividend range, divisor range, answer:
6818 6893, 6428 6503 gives 1.03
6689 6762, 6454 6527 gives 0.98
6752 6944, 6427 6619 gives 0.99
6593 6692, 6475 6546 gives 1.05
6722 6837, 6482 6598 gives 0.95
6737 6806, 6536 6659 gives 0.91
